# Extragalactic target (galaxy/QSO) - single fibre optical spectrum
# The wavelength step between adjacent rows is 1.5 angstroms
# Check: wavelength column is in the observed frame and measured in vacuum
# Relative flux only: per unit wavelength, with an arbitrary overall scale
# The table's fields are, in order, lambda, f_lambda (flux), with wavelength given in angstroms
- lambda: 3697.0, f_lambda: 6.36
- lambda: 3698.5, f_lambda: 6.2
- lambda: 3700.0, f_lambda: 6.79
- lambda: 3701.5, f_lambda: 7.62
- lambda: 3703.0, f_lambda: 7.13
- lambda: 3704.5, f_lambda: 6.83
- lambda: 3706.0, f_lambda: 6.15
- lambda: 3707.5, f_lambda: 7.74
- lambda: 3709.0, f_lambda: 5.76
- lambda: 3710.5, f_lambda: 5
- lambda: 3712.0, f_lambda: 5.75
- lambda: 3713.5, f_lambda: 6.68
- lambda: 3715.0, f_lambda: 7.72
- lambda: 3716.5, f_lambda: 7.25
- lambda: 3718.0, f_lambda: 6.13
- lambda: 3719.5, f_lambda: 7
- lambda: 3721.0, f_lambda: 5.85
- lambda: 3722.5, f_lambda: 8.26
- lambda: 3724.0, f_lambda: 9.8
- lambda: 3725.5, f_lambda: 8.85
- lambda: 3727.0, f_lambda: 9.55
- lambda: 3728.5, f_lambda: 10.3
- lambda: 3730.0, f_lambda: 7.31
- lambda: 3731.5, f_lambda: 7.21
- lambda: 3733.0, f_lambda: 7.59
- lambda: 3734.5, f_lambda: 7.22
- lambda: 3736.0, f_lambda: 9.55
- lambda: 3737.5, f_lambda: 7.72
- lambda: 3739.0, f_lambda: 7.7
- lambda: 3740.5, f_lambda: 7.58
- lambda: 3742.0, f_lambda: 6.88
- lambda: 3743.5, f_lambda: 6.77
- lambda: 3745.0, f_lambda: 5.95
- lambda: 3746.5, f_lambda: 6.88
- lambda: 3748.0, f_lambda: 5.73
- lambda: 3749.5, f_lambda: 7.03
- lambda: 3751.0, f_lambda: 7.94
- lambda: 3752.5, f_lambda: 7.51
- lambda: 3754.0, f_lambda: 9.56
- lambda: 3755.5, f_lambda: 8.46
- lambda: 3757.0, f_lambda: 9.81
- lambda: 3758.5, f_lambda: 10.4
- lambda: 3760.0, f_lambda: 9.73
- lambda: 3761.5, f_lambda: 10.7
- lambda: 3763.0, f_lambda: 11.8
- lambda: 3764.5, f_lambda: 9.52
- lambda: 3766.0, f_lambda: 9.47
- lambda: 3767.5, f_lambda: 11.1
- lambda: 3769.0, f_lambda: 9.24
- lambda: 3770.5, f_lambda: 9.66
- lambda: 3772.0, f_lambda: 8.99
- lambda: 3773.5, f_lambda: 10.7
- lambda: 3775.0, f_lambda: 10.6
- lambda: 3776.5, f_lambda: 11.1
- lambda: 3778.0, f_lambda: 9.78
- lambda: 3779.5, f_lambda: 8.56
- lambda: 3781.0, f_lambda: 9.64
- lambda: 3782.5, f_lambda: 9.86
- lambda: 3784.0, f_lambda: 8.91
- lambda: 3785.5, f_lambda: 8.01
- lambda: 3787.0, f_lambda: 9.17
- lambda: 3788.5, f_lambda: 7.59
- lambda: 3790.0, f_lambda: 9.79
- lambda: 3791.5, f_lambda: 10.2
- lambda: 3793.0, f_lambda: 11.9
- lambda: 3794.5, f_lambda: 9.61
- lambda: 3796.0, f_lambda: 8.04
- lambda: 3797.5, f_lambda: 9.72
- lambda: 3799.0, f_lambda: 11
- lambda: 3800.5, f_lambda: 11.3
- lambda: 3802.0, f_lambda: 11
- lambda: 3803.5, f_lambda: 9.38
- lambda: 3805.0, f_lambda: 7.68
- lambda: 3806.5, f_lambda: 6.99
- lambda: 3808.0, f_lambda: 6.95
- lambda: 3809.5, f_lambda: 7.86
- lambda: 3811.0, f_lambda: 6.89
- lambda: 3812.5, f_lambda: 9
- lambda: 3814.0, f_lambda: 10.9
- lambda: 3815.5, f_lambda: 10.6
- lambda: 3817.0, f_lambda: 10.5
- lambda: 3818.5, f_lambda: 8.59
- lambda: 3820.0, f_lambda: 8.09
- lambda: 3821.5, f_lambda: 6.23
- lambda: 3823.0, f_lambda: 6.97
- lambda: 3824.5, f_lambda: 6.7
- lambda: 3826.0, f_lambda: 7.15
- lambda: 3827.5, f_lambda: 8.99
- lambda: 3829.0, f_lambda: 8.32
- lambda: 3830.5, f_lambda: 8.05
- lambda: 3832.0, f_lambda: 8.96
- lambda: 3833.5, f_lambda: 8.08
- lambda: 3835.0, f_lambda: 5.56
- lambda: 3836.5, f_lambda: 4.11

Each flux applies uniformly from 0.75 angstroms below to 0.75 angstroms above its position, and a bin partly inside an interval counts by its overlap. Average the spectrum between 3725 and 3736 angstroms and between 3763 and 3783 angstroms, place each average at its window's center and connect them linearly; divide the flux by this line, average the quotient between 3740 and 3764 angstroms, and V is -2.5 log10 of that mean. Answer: 0.11 mag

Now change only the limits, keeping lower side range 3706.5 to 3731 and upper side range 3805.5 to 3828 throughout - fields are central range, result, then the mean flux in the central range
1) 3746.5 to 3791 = -0.19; 9.29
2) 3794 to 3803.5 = -0.25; 10.1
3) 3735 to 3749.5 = 0.06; 7.19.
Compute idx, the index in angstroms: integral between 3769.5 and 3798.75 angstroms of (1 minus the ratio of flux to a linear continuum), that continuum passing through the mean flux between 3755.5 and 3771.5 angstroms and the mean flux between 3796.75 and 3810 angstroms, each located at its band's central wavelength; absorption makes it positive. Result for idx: -0.1 angstroms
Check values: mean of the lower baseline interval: 10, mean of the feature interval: 9.59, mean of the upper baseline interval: 9.12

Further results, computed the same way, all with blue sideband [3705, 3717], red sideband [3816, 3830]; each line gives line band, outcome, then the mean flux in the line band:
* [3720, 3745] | -4.3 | 7.94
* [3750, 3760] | -2.6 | 8.96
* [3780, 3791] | -2.2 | 9.01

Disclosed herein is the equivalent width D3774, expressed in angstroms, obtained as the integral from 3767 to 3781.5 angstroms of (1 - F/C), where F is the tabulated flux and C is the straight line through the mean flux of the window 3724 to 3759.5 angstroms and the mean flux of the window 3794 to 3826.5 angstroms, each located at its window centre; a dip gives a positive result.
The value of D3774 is -2.7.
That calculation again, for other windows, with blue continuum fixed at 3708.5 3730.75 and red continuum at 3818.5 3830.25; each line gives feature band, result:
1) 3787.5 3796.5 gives -2.4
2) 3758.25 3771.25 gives -4.6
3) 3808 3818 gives -2.0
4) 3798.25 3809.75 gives -2.3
